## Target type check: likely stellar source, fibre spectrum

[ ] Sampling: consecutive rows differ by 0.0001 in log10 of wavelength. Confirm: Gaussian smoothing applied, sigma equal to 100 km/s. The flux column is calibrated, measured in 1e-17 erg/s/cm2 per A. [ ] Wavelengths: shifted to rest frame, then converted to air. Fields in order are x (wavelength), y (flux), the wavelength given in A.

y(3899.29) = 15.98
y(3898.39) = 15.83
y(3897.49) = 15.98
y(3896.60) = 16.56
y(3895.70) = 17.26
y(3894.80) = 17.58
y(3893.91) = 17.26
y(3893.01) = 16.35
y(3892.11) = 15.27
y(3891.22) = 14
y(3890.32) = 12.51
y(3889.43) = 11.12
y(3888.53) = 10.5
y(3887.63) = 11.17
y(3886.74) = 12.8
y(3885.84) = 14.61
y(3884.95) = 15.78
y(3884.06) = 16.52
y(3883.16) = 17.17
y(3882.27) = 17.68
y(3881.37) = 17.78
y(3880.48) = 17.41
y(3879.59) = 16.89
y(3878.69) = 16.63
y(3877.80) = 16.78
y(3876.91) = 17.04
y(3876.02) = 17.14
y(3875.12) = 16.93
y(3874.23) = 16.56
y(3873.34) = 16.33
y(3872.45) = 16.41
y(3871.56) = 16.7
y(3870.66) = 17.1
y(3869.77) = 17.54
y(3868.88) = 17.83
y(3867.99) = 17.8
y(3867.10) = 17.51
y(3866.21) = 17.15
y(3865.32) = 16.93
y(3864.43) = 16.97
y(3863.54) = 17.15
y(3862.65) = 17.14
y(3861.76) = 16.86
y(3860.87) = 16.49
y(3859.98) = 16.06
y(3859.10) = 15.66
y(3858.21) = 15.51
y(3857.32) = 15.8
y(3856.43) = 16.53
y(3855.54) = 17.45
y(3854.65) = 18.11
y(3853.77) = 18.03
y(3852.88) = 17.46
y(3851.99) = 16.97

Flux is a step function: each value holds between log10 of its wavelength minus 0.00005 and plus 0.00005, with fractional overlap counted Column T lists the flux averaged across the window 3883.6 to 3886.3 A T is 15.6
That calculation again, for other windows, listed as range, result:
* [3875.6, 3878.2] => 17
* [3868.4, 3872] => 17.3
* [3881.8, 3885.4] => 16.8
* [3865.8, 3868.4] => 17.5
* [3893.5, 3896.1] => 17.4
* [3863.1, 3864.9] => 17.1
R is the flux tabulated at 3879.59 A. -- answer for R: 16.89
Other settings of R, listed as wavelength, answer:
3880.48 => 17.41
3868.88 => 17.83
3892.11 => 15.27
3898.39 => 15.83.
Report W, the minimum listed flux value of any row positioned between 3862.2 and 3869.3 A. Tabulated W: 16.93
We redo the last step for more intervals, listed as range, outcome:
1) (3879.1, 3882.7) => 16.89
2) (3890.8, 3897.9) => 14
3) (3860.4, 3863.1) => 16.49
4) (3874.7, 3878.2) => 16.78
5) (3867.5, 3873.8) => 16.33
